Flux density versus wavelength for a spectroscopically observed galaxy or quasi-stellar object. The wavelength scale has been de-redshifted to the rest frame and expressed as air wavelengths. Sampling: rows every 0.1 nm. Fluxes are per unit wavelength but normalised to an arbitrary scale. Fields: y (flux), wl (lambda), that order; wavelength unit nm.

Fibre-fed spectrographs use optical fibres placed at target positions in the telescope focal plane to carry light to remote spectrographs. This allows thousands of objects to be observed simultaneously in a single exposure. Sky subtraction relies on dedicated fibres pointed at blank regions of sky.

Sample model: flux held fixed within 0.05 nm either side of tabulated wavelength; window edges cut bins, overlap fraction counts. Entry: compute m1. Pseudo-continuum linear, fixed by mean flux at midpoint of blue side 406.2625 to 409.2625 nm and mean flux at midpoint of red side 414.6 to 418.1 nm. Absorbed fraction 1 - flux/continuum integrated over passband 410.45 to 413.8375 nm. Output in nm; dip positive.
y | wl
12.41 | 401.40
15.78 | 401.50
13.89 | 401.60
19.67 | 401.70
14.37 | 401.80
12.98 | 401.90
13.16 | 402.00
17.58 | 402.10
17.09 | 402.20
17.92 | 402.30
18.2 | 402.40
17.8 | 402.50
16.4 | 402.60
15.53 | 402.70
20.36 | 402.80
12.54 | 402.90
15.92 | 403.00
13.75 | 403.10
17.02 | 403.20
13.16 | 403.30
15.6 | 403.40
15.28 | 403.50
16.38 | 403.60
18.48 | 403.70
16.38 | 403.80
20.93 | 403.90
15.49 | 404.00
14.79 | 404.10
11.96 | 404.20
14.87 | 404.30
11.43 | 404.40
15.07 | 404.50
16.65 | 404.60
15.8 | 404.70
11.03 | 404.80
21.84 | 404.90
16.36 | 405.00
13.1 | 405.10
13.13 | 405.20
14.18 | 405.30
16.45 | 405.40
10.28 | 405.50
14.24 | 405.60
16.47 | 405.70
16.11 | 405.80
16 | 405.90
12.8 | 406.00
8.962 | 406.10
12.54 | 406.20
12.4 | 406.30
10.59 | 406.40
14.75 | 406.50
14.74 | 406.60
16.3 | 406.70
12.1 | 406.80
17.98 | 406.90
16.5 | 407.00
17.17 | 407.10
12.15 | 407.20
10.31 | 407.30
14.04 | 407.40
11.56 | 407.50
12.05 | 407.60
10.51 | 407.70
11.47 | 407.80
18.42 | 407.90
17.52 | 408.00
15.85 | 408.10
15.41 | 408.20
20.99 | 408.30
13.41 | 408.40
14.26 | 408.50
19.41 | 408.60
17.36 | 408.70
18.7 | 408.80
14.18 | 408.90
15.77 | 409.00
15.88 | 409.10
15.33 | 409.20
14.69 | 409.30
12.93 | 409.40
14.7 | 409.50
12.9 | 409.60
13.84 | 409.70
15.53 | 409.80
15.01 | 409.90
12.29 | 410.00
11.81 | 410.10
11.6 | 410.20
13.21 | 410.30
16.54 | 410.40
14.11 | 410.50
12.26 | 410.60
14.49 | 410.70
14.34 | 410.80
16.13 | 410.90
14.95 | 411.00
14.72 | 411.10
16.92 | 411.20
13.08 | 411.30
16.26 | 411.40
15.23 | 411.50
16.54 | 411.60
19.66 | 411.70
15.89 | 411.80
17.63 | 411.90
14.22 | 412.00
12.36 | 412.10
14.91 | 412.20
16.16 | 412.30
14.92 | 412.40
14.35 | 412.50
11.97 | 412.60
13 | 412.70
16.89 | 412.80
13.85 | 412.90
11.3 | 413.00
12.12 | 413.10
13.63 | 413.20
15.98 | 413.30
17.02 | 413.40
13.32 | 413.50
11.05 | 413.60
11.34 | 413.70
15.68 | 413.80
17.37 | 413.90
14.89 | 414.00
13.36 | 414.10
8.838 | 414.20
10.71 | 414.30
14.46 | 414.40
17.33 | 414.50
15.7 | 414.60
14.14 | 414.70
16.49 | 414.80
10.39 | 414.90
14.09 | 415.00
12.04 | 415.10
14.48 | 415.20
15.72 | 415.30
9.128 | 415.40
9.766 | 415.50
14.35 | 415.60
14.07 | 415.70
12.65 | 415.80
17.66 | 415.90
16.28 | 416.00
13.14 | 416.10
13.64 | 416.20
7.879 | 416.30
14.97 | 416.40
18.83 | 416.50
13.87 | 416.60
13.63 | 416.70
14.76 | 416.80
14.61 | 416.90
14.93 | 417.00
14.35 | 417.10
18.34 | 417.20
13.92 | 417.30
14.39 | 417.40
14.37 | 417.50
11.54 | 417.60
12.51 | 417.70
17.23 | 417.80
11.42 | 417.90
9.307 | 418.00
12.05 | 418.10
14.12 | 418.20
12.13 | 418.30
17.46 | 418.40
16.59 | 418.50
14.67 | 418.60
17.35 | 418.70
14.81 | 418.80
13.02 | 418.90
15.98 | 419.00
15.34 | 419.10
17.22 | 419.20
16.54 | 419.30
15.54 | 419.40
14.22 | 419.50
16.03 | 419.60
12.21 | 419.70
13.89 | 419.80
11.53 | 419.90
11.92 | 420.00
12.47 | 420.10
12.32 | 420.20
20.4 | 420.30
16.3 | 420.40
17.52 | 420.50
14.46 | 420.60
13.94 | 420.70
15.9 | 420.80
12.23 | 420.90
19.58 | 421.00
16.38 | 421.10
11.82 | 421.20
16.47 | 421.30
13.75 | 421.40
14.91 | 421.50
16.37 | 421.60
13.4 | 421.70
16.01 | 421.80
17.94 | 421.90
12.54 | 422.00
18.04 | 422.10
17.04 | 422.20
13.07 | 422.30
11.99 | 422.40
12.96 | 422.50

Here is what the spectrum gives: -0.06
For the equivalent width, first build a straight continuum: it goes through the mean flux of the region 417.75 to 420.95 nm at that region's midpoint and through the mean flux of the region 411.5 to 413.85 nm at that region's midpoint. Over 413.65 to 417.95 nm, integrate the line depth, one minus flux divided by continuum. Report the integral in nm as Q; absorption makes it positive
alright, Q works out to 0.18 nm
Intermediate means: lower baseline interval 14.5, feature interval 13.9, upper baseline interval 14.6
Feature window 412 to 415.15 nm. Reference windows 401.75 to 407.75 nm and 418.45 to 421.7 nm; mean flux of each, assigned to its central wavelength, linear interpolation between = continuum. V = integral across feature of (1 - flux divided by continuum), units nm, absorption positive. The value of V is 0.227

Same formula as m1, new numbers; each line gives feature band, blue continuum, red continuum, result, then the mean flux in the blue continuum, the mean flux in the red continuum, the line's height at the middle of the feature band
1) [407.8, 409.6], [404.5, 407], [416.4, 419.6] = -0.181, 14.4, 14.7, 14.5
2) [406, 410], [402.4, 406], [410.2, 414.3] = 0.118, 15.5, 14.4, 15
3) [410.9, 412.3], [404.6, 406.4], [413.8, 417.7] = -0.154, 14.2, 14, 14.1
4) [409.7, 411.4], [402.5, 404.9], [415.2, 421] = 0.087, 15.6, 14.4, 15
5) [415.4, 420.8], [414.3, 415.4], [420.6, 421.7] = 0.080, 14.1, 15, 14.6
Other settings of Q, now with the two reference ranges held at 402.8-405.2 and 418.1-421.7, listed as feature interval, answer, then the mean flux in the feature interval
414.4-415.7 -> 0.12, 13.7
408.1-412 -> 0.01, 15.2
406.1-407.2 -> 0.09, 14.1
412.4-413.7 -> 0.13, 13.7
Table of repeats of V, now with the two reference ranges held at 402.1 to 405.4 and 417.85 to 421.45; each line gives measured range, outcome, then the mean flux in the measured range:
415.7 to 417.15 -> 0.05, 14.4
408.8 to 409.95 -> 0.04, 14.8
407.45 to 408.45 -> 0.05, 14.7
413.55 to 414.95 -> 0.12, 13.7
